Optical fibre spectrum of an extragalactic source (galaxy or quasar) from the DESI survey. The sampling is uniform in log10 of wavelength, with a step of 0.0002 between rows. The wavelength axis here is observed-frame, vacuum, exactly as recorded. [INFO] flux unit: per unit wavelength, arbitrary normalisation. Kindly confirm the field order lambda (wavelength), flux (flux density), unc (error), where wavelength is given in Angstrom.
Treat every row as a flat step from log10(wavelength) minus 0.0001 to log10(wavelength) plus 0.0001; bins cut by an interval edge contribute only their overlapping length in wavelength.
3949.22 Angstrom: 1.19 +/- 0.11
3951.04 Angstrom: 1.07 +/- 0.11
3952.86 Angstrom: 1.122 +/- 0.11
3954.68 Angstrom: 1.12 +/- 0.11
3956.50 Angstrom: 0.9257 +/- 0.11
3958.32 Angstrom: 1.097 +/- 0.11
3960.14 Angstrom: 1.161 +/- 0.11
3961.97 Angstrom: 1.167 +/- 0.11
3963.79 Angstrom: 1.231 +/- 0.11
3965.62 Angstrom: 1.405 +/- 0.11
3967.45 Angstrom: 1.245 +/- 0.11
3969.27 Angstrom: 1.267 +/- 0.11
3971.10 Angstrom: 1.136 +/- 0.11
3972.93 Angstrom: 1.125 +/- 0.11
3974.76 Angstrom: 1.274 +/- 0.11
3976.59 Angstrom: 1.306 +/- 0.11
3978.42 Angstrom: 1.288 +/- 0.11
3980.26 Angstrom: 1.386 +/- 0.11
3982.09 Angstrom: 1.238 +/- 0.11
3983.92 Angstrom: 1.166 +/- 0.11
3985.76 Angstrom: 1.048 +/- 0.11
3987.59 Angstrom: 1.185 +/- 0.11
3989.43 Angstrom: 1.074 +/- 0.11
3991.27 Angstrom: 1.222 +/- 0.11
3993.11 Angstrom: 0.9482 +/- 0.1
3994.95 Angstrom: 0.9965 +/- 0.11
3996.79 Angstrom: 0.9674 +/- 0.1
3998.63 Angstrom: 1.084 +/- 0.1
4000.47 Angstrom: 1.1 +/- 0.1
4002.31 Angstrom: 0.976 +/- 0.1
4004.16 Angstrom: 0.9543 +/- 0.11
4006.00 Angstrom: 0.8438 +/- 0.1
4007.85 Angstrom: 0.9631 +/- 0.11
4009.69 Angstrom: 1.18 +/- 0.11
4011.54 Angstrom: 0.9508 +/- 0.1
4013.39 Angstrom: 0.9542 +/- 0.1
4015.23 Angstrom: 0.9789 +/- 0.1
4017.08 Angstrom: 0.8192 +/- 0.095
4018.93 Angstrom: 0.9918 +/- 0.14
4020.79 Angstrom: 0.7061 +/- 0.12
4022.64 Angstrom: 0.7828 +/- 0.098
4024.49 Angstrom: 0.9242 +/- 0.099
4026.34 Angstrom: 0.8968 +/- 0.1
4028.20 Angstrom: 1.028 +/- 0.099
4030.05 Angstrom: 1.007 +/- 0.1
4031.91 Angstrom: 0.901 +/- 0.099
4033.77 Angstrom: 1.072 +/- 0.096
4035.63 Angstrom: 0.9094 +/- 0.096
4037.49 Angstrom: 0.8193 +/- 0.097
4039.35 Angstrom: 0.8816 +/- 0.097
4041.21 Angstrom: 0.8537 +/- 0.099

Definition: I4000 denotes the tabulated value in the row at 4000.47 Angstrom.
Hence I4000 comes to 1.1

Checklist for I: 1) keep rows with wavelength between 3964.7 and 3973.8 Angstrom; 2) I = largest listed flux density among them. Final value 1.405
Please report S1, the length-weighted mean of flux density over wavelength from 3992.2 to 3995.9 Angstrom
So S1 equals 0.972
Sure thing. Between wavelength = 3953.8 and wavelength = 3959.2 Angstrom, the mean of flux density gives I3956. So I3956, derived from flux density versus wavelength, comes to 1.05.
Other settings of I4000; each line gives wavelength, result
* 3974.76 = 1.274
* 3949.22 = 1.19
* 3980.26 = 1.386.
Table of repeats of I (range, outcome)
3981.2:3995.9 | 1.238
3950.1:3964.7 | 1.231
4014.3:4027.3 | 0.9918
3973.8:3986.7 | 1.386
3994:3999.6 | 1.084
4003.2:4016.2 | 1.18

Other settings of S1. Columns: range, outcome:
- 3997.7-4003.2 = 1.05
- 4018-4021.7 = 0.848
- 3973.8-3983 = 1.3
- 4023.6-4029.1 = 0.949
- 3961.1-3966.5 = 1.27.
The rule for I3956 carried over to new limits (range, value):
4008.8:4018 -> 0.976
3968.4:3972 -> 1.2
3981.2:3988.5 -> 1.16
